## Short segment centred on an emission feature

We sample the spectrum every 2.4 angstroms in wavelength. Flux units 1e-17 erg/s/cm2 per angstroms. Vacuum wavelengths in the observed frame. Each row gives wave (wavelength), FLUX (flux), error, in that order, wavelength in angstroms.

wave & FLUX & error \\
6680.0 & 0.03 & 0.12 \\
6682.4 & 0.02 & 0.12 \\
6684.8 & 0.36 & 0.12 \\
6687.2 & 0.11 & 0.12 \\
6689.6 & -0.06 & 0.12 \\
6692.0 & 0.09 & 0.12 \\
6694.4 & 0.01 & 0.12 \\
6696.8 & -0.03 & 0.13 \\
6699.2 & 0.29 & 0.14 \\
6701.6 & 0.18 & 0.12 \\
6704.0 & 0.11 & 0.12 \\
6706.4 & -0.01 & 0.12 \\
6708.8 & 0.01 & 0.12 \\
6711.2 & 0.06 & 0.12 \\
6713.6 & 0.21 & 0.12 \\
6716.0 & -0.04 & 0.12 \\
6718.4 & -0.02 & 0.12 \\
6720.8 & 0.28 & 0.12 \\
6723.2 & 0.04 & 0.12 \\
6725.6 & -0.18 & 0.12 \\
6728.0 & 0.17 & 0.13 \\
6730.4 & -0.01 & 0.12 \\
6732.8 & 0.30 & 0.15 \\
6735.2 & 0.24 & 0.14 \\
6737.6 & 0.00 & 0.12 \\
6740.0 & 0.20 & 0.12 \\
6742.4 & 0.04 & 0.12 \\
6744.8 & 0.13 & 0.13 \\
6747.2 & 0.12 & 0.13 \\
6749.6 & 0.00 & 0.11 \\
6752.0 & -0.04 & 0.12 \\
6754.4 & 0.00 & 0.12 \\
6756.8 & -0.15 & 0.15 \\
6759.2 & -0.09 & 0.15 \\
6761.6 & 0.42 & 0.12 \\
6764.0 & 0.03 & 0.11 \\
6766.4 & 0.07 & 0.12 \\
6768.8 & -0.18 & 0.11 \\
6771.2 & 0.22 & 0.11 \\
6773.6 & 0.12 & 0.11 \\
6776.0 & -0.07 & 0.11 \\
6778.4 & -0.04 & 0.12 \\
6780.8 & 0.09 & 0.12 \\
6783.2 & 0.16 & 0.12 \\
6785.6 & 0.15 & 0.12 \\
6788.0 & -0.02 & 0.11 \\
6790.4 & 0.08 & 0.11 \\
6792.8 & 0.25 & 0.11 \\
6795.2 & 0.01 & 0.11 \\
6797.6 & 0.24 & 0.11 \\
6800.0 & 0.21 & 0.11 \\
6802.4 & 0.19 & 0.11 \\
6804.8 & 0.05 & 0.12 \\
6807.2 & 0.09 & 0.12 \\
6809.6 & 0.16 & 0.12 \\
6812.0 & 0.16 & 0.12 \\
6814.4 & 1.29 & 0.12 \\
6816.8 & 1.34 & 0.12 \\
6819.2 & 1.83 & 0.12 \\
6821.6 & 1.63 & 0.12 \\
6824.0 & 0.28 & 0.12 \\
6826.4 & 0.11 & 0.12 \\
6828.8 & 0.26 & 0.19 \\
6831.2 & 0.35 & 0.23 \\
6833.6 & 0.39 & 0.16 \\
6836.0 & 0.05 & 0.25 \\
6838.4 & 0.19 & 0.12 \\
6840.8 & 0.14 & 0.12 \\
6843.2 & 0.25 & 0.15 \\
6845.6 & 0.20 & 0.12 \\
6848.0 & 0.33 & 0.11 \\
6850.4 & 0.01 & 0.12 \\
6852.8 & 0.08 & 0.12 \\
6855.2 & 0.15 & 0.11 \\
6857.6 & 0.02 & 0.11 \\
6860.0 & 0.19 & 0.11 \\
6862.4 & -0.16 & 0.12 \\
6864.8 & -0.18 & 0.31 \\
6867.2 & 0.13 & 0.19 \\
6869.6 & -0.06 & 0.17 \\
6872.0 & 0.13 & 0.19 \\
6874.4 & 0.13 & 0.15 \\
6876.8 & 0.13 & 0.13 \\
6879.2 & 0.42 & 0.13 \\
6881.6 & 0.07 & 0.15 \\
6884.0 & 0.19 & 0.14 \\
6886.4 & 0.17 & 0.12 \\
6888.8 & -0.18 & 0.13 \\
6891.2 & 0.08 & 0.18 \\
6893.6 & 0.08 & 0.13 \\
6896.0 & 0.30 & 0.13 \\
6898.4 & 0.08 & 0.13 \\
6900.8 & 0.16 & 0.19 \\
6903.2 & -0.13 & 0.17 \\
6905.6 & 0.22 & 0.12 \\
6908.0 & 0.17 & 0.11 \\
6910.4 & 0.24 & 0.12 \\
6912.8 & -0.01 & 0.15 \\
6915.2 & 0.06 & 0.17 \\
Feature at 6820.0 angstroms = [O II]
